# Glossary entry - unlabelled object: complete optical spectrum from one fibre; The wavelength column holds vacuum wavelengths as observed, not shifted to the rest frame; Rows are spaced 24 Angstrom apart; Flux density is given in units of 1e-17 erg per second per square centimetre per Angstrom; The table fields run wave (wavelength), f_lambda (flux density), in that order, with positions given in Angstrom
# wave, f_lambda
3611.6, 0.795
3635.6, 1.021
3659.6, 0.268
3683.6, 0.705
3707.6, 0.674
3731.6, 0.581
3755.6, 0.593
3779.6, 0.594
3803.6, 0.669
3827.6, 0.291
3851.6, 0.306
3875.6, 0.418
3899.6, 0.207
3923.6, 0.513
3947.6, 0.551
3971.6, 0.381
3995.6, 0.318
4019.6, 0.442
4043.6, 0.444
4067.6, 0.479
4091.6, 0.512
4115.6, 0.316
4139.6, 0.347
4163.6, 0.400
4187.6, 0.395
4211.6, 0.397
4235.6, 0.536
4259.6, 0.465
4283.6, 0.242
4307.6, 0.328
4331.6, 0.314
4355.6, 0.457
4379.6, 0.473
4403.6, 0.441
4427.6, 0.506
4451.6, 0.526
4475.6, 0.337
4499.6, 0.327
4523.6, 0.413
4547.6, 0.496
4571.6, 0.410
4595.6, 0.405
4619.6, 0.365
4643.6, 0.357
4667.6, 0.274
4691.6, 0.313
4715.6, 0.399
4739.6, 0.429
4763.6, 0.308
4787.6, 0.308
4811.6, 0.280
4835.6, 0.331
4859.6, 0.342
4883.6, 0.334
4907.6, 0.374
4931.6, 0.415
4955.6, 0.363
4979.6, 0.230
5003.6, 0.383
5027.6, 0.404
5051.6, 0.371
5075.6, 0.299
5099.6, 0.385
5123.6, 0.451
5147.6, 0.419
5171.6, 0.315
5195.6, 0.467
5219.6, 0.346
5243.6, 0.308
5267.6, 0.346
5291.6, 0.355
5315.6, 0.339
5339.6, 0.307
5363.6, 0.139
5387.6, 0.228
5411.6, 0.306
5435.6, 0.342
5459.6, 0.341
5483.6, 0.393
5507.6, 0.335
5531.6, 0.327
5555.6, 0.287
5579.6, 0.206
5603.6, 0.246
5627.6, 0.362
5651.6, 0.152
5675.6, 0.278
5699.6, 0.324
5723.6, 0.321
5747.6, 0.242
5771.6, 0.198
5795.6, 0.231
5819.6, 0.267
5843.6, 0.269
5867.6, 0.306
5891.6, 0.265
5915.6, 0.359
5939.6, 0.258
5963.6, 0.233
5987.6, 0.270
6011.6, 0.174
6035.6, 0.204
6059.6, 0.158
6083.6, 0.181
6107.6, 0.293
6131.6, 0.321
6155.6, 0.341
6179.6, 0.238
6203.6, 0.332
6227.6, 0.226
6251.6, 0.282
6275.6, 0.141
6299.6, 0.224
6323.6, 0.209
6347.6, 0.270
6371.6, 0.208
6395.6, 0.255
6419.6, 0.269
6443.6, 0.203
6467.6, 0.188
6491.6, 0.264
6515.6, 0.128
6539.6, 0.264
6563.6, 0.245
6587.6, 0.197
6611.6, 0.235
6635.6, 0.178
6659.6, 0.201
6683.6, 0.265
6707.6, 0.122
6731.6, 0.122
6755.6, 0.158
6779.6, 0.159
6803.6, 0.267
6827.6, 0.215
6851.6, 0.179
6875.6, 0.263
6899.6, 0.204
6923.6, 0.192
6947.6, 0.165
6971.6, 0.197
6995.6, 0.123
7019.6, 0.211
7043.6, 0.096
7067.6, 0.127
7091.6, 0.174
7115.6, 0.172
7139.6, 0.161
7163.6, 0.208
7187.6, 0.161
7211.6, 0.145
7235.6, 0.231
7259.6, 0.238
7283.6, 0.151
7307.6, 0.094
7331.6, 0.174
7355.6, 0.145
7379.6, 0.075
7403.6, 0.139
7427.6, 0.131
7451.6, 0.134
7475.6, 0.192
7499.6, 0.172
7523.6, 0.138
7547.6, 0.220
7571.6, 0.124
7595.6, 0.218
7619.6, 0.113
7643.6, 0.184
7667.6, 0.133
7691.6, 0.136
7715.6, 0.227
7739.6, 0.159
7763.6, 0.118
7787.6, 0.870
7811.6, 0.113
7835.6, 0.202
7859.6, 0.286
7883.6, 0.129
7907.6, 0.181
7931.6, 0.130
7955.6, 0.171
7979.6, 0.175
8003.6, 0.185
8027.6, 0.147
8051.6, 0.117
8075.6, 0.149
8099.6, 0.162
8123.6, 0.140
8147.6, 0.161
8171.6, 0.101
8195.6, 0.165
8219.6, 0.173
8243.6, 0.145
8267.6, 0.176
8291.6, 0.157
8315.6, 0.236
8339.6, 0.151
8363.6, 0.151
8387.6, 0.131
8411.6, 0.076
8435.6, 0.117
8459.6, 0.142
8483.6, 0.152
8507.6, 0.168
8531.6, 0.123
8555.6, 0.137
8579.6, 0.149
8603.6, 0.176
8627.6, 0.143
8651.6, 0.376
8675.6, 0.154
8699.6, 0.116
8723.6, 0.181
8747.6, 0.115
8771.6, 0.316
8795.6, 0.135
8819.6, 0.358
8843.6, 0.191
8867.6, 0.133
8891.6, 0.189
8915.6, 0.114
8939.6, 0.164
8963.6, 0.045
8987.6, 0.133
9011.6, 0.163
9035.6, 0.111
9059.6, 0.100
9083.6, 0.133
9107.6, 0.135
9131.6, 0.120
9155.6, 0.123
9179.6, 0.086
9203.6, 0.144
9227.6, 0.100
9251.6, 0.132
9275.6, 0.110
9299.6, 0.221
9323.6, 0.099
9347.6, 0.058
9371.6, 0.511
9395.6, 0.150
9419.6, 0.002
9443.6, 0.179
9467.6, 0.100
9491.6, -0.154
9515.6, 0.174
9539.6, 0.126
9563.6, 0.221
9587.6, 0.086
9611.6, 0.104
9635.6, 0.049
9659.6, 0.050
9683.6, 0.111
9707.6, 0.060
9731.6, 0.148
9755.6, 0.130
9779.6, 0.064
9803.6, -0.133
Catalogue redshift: 0.56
